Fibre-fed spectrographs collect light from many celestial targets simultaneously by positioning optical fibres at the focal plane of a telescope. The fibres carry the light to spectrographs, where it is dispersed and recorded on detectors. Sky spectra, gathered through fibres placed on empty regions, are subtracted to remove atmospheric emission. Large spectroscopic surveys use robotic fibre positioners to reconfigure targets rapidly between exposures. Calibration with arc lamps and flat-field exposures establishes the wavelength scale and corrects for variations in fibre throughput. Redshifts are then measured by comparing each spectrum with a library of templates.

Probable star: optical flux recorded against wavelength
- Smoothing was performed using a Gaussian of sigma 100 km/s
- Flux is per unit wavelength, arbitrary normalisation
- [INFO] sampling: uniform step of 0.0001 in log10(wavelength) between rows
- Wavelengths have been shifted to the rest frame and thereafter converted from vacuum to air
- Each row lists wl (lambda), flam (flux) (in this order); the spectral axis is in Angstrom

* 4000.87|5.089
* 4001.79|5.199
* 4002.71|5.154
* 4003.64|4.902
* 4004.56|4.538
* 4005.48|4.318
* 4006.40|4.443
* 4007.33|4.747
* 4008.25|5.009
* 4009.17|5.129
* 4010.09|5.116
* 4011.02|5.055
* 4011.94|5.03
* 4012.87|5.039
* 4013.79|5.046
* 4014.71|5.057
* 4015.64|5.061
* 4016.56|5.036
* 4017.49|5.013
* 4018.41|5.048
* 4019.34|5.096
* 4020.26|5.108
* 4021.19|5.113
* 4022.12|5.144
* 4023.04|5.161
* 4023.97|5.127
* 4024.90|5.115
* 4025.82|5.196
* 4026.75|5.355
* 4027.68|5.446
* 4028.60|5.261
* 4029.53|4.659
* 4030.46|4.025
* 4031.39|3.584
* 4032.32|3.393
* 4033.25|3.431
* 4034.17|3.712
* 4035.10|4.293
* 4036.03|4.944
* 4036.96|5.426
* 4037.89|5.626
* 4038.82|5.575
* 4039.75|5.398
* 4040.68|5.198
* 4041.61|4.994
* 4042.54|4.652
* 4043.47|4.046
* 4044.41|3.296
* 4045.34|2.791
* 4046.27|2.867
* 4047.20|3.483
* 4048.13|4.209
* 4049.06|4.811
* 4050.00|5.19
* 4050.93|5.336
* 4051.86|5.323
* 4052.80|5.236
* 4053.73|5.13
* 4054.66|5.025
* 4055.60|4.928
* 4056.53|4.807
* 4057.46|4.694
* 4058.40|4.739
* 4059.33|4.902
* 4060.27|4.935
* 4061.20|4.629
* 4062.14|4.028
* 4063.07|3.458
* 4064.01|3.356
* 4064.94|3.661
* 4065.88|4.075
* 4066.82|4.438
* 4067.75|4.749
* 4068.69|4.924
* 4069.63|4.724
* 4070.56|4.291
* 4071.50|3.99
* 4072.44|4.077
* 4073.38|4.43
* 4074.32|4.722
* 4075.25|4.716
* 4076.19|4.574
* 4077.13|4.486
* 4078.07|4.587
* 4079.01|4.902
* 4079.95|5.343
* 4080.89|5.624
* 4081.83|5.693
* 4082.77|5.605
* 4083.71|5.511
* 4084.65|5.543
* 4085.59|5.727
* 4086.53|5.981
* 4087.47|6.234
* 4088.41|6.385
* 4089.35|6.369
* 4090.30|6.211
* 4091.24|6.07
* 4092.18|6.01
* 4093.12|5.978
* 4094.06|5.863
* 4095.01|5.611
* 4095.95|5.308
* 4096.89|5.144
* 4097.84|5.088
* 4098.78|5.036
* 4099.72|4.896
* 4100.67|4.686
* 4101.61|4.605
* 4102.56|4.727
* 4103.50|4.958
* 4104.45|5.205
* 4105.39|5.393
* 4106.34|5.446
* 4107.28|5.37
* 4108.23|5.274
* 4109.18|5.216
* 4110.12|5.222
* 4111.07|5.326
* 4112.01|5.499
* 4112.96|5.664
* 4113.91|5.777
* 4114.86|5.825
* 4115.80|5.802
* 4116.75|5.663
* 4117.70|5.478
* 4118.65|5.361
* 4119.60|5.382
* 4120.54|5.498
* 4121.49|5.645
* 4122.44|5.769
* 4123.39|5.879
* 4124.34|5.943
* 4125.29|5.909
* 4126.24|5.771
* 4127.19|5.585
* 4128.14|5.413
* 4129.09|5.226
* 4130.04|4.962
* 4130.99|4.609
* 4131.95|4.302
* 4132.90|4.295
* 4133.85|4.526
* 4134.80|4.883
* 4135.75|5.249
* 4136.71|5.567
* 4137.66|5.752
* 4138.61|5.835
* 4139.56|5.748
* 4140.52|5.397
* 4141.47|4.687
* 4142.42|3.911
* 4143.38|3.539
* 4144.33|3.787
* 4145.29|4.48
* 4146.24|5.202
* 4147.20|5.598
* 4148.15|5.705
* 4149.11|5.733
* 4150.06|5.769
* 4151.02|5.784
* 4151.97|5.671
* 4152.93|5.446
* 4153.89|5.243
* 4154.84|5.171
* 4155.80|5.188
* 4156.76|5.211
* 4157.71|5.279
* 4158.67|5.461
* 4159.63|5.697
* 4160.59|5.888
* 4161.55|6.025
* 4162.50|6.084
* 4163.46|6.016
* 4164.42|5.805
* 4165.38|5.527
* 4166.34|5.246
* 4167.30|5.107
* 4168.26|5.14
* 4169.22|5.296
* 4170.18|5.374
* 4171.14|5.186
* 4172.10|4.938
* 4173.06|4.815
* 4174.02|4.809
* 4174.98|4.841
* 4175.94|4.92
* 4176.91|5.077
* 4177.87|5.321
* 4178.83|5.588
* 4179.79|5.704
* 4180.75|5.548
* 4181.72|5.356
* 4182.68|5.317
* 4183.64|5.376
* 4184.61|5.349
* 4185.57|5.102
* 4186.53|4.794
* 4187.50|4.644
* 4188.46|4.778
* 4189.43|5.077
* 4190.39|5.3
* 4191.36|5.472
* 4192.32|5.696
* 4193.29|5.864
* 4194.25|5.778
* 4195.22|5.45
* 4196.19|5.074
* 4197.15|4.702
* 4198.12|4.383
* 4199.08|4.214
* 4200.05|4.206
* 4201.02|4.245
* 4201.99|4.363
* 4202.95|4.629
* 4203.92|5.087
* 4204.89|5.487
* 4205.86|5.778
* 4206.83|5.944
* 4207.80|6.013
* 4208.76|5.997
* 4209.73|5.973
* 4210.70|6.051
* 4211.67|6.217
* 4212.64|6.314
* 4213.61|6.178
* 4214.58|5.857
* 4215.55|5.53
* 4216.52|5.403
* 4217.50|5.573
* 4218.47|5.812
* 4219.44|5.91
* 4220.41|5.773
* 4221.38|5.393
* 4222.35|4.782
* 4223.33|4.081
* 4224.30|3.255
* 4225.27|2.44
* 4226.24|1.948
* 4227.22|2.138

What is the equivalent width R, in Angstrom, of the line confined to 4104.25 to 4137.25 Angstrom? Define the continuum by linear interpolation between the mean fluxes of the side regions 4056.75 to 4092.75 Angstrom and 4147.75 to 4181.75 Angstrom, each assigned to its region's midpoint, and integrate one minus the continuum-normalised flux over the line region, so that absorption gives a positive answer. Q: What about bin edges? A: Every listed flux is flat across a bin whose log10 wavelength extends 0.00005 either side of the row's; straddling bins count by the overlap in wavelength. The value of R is -1.14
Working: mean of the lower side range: 4.96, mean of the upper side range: 5.41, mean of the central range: 5.37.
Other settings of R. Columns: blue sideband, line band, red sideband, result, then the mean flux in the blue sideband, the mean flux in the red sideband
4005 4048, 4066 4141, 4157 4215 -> -4.14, 4.71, 5.35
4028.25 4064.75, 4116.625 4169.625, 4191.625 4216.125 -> -2.89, 4.49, 5.4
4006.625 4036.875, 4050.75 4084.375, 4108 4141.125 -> 2.49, 4.83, 5.41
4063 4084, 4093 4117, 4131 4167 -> -2.13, 4.62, 5.25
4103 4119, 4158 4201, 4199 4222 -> 1.92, 5.44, 5.52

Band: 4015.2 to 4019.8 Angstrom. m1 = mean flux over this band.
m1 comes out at 5.05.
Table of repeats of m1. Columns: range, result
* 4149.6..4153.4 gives 5.66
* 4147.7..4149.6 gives 5.72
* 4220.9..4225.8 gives 3.97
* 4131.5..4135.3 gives 4.52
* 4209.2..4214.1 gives 6.14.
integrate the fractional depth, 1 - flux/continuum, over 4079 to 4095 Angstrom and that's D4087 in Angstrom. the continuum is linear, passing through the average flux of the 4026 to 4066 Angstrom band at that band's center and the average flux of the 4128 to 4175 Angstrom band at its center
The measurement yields -3.5 Angstrom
